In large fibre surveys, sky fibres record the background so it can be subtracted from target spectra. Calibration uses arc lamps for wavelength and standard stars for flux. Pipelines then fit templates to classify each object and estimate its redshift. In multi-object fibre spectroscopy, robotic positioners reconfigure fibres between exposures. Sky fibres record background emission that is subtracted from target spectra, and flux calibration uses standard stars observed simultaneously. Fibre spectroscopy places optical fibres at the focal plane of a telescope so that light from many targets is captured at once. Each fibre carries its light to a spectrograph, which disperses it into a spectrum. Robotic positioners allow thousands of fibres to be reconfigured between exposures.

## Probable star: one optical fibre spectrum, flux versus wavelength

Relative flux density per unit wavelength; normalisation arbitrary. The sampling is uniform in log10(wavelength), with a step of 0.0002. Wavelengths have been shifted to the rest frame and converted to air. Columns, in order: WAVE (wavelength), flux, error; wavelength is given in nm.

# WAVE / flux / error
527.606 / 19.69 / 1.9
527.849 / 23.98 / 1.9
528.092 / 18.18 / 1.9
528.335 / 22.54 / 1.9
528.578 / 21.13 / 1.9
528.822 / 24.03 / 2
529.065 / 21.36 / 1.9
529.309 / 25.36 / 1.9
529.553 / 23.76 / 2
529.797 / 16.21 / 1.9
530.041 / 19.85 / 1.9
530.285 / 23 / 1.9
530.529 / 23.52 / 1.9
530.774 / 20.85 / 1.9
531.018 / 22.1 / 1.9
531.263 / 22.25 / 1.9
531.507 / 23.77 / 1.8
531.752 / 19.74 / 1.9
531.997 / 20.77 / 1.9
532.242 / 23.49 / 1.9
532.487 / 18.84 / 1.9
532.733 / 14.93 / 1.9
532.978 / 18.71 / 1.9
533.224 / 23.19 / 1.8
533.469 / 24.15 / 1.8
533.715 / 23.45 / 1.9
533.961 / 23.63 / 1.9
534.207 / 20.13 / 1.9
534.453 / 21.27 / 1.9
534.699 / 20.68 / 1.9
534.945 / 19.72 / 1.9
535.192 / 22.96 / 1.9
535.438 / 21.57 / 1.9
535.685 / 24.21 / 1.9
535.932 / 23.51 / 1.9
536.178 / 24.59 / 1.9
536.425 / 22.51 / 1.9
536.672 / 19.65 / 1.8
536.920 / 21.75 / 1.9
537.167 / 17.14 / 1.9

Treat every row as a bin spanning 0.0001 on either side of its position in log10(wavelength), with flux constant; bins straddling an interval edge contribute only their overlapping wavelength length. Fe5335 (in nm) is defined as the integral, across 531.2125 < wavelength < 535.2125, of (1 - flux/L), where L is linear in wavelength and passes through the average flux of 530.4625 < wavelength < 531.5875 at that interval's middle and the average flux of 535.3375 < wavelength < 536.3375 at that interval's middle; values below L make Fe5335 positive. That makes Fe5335 0.29 nm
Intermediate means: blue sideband 22.4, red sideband 23.5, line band 21.2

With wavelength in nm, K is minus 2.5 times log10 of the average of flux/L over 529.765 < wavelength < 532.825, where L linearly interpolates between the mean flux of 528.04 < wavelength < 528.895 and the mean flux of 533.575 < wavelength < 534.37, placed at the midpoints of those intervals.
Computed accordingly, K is 0.05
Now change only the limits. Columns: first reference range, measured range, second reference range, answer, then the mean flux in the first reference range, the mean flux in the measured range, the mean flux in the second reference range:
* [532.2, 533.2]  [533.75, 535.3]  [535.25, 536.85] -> -0.03 mag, 19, 21.5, 22.7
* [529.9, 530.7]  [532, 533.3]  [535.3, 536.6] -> 0.14 mag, 21.9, 19.8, 23.1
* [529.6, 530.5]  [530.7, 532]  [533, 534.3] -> -0.02 mag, 20.4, 21.7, 22.6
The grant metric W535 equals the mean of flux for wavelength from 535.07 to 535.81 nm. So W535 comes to 22.9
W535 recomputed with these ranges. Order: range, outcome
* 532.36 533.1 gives 17.5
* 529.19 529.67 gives 24.6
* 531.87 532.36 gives 22.1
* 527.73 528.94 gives 22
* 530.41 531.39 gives 22.2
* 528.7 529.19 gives 22.7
